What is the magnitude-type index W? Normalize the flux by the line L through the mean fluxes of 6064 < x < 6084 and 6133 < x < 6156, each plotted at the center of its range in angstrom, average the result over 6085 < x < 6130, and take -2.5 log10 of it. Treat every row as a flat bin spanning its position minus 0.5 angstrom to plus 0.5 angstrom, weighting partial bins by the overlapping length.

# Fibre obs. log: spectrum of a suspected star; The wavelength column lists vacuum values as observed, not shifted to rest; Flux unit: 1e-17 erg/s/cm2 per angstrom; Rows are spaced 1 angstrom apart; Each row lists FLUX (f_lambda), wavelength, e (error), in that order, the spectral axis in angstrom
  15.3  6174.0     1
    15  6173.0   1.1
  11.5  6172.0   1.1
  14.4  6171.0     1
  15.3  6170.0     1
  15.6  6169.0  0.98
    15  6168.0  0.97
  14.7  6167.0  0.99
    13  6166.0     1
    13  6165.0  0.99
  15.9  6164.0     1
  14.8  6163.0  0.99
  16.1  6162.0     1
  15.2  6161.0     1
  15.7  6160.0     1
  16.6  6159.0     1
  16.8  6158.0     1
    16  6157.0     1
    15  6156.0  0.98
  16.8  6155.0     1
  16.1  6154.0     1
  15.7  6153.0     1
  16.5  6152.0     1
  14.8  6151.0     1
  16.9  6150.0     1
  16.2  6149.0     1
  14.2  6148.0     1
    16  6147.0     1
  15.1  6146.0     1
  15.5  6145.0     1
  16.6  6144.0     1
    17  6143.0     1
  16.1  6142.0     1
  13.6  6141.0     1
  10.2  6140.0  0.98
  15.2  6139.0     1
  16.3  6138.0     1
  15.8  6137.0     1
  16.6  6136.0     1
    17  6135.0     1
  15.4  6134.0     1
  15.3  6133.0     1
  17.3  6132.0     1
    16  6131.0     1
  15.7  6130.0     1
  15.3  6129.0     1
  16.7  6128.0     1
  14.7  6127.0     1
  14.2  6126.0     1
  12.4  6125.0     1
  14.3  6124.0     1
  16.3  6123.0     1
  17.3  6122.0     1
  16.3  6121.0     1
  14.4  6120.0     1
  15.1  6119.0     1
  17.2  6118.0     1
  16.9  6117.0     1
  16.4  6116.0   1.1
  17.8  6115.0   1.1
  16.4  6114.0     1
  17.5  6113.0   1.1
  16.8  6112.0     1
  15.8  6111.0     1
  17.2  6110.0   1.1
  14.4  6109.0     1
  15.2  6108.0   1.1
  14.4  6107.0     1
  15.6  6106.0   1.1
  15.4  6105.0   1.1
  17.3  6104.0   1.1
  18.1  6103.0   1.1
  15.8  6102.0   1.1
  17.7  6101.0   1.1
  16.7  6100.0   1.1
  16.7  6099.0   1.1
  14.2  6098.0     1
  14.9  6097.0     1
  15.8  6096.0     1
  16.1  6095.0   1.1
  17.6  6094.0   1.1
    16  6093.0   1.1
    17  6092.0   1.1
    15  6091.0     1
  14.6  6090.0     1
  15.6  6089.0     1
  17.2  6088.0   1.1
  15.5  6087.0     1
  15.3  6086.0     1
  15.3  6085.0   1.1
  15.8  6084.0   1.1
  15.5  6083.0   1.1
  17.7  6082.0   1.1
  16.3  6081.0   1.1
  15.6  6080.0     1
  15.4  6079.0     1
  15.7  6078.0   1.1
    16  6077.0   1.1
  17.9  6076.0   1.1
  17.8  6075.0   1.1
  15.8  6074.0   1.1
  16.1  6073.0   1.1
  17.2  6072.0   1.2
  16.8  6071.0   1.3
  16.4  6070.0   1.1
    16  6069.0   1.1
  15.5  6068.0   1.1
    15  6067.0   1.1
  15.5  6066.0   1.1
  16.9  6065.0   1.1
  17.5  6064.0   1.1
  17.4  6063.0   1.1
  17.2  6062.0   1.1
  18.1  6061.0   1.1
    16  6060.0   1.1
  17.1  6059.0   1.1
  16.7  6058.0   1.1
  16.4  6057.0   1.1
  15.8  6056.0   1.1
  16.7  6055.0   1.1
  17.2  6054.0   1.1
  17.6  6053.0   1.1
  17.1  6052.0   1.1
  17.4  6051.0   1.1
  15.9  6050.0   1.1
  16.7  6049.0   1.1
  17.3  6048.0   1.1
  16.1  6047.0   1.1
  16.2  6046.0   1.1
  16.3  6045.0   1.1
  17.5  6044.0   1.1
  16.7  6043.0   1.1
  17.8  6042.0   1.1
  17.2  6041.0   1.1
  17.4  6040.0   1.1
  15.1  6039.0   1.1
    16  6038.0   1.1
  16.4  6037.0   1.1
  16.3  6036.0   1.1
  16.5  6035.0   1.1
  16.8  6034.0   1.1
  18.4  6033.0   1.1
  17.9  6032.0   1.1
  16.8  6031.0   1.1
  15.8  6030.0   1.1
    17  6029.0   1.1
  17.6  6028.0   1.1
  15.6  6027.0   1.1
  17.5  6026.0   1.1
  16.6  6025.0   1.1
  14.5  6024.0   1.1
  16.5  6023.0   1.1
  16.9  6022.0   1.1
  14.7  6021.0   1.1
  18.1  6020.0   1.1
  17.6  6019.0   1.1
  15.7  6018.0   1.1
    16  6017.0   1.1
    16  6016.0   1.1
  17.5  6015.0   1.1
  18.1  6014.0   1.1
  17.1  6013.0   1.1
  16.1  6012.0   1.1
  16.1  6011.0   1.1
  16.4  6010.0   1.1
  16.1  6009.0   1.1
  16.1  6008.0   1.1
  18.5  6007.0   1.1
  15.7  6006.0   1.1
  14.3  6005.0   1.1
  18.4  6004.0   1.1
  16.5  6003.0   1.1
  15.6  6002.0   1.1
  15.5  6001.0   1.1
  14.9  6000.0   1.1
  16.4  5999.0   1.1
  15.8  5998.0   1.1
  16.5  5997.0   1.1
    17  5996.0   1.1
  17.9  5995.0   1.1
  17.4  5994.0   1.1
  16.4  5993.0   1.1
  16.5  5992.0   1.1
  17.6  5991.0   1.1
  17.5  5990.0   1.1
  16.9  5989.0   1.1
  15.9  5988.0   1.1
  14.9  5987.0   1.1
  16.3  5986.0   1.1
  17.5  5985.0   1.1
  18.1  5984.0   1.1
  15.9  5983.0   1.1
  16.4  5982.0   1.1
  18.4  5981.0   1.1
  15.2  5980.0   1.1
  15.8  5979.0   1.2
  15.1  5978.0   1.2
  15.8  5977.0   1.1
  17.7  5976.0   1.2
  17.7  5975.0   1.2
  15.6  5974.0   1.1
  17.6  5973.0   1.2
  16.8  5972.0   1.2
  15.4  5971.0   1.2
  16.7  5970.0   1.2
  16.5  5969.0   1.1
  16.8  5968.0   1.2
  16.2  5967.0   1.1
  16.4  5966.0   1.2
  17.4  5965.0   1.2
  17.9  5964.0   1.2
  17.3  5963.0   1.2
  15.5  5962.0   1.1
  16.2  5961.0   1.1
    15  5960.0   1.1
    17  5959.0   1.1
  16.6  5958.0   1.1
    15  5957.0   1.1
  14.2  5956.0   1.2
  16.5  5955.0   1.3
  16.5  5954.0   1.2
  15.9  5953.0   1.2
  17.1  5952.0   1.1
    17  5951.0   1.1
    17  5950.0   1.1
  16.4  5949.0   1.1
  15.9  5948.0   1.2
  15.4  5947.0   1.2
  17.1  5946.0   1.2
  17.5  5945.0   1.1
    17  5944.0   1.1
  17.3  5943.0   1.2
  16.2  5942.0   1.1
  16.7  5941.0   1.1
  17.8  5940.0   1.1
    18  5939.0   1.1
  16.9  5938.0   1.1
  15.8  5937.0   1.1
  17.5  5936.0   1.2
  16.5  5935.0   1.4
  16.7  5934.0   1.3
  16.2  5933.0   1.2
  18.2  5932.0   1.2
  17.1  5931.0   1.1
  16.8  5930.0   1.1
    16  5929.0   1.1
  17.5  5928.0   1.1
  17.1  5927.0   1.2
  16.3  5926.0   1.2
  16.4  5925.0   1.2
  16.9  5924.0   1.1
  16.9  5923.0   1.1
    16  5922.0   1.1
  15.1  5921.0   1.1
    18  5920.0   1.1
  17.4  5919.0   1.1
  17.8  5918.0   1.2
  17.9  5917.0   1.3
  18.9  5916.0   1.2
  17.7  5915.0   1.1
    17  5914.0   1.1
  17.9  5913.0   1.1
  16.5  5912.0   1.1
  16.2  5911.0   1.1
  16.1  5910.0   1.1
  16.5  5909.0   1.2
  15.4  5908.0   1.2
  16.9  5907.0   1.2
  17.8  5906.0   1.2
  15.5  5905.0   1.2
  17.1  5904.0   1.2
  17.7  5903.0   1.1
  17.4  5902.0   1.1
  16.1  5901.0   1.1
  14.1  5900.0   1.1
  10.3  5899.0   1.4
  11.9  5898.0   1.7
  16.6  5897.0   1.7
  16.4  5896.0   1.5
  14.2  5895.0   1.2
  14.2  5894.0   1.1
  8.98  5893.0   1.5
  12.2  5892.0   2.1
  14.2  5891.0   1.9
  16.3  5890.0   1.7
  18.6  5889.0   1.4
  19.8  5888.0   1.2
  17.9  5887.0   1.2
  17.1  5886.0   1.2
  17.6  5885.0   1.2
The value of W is 0.002 mag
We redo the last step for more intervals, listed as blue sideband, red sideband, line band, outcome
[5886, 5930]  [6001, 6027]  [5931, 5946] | -0.05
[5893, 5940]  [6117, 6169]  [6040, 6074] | -0.06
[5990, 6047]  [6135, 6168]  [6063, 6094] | -0.01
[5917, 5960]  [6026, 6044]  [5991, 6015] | 0.02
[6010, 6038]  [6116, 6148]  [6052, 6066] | -0.04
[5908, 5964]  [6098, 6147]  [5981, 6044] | -0.02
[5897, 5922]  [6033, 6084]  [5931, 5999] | -0.01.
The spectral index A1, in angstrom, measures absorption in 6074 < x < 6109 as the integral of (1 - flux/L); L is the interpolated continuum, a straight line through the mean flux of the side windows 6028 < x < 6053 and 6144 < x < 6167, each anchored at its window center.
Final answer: 0.4 angstrom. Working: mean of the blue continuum 16.8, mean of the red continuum 15.5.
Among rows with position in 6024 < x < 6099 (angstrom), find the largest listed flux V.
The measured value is 18.4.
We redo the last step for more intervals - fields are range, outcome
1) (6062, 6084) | 17.9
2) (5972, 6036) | 18.5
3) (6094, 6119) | 18.1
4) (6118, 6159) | 17.3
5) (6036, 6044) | 17.8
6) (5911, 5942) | 18.9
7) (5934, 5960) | 18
